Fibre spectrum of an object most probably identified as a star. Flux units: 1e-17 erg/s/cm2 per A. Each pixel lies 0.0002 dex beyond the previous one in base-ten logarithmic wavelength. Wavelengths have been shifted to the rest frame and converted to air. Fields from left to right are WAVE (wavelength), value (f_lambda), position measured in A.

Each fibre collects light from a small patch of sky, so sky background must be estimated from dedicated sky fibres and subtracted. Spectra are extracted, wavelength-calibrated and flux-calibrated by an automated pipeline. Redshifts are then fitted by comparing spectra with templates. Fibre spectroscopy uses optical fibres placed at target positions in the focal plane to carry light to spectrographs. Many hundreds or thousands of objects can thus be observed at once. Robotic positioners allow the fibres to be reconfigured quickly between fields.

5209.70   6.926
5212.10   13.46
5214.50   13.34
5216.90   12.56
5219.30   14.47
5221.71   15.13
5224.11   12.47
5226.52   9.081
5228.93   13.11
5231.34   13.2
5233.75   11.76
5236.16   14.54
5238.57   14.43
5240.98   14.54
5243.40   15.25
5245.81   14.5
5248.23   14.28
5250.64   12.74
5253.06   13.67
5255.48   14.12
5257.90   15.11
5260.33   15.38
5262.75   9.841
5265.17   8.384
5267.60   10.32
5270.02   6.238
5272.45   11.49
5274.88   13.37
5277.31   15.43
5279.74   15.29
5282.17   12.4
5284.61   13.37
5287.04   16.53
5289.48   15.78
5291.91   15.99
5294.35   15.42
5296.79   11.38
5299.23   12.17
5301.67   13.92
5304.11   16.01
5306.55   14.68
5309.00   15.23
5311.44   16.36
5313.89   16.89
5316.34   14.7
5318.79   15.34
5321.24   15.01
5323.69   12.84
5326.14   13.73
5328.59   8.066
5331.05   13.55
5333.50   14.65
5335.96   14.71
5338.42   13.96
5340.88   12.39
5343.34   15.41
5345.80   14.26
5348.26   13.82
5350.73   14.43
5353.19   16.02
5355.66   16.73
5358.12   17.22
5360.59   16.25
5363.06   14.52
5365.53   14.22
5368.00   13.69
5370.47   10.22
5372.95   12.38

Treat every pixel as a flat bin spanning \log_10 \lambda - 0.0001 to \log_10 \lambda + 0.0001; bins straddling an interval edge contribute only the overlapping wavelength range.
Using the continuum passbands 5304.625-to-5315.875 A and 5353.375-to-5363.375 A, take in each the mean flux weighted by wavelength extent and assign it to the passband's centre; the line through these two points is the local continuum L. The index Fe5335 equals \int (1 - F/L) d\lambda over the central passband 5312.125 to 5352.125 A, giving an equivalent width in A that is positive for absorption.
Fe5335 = 4.92 A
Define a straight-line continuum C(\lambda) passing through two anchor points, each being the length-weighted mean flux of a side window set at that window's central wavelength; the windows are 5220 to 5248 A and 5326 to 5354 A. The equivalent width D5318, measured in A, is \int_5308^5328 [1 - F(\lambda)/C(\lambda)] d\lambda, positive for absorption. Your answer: -1.6 A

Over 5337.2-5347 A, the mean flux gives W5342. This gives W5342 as 14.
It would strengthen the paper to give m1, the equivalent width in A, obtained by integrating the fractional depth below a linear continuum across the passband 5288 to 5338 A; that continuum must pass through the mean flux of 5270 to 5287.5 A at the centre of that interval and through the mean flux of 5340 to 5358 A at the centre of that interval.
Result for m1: -0.8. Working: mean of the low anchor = 13.3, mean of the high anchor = 14.9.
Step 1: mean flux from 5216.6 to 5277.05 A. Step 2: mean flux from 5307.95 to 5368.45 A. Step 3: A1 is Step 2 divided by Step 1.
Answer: 1.13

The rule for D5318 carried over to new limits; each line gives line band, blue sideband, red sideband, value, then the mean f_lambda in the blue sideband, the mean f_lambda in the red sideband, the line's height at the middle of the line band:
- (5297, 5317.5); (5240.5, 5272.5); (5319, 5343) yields -2.65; 12.6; 13.4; 13.1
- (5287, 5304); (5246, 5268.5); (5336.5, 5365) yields -0.94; 12.8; 15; 13.7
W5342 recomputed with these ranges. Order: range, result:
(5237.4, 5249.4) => 14.6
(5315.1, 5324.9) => 14.5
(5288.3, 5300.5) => 14.1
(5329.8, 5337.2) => 14.3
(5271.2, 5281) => 13.9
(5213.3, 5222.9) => 13.9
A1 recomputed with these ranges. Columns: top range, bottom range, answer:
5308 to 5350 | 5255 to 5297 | 1.08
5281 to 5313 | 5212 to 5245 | 1.09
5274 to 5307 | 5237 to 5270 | 1.11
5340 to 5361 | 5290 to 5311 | 1.05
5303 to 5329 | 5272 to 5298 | 1.02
